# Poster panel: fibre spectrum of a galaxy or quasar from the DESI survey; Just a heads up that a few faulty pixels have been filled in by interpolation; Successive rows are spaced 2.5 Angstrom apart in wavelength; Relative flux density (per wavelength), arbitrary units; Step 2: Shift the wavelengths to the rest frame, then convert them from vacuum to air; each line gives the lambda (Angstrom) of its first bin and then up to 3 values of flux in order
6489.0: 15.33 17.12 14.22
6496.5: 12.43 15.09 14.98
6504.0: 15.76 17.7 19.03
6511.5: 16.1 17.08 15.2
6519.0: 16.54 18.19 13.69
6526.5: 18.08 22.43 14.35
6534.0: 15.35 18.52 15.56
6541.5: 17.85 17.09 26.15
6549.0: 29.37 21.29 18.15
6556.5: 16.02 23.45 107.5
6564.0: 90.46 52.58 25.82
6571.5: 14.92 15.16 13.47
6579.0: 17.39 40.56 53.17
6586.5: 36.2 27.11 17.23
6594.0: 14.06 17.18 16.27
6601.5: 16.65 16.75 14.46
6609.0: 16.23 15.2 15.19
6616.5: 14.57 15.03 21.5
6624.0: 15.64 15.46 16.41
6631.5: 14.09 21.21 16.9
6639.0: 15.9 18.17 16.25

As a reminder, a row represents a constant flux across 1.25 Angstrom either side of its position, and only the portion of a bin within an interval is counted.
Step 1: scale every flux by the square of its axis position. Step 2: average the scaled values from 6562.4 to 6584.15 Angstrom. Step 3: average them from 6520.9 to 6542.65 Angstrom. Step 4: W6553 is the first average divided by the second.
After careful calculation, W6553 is 2.1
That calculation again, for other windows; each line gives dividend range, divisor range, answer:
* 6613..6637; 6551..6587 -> 0.46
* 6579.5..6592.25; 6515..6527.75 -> 2.15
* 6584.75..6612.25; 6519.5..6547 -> 1.13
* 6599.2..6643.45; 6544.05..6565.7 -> 0.41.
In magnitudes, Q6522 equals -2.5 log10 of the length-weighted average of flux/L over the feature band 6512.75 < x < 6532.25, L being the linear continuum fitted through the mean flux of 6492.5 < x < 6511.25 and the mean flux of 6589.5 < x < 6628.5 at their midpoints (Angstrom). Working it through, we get -0.08 mag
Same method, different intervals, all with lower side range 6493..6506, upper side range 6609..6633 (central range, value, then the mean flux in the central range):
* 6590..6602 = -0.05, 16.5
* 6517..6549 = -0.21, 18.2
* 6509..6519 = -0.12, 16.5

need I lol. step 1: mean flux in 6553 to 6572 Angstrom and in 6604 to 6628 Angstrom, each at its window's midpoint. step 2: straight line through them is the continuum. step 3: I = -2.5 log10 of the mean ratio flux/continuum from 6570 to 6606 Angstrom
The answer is 0.35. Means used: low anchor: 45.1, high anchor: 16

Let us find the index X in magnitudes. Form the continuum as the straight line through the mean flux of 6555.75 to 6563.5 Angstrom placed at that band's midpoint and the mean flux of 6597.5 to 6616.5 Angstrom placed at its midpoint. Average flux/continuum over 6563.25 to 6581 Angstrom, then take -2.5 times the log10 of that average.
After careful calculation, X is 0.43 mag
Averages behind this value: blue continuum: 55.1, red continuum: 15.8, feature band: 31.5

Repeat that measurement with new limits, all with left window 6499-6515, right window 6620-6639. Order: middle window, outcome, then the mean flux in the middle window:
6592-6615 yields 0.082 mag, 15.8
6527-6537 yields -0.056 mag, 17.6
